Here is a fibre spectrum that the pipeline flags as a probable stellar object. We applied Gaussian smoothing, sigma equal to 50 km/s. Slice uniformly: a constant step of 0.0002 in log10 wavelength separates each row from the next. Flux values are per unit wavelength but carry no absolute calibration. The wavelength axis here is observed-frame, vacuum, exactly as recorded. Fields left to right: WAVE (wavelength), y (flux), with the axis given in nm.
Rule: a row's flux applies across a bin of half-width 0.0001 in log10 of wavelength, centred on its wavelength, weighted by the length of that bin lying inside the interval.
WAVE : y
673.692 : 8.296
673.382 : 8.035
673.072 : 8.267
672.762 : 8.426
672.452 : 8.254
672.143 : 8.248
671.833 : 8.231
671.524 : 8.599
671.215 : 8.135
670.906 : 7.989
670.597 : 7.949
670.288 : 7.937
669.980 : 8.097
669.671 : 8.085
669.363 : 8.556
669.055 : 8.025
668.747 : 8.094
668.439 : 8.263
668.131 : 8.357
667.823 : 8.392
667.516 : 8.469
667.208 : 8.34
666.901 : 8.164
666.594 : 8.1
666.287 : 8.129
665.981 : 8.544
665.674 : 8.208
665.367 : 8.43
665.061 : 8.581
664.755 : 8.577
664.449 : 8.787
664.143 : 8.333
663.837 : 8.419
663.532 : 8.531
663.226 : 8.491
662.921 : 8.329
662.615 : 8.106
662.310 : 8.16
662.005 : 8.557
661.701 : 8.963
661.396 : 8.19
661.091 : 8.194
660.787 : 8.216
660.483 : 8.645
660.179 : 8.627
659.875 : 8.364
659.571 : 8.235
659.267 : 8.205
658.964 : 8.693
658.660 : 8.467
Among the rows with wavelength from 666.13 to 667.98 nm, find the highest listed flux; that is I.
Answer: 8.469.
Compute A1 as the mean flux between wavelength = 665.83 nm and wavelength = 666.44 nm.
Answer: 8.35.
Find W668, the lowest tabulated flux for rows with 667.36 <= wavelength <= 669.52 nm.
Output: 8.025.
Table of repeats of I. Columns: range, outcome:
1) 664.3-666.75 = 8.787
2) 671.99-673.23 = 8.426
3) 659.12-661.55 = 8.645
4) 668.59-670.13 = 8.556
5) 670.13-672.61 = 8.599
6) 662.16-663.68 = 8.531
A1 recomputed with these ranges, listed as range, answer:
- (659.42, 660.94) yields 8.42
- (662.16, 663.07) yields 8.19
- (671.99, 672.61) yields 8.26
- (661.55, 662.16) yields 8.77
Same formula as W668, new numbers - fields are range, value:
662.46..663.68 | 8.106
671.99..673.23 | 8.248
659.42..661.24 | 8.194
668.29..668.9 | 8.094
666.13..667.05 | 8.1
